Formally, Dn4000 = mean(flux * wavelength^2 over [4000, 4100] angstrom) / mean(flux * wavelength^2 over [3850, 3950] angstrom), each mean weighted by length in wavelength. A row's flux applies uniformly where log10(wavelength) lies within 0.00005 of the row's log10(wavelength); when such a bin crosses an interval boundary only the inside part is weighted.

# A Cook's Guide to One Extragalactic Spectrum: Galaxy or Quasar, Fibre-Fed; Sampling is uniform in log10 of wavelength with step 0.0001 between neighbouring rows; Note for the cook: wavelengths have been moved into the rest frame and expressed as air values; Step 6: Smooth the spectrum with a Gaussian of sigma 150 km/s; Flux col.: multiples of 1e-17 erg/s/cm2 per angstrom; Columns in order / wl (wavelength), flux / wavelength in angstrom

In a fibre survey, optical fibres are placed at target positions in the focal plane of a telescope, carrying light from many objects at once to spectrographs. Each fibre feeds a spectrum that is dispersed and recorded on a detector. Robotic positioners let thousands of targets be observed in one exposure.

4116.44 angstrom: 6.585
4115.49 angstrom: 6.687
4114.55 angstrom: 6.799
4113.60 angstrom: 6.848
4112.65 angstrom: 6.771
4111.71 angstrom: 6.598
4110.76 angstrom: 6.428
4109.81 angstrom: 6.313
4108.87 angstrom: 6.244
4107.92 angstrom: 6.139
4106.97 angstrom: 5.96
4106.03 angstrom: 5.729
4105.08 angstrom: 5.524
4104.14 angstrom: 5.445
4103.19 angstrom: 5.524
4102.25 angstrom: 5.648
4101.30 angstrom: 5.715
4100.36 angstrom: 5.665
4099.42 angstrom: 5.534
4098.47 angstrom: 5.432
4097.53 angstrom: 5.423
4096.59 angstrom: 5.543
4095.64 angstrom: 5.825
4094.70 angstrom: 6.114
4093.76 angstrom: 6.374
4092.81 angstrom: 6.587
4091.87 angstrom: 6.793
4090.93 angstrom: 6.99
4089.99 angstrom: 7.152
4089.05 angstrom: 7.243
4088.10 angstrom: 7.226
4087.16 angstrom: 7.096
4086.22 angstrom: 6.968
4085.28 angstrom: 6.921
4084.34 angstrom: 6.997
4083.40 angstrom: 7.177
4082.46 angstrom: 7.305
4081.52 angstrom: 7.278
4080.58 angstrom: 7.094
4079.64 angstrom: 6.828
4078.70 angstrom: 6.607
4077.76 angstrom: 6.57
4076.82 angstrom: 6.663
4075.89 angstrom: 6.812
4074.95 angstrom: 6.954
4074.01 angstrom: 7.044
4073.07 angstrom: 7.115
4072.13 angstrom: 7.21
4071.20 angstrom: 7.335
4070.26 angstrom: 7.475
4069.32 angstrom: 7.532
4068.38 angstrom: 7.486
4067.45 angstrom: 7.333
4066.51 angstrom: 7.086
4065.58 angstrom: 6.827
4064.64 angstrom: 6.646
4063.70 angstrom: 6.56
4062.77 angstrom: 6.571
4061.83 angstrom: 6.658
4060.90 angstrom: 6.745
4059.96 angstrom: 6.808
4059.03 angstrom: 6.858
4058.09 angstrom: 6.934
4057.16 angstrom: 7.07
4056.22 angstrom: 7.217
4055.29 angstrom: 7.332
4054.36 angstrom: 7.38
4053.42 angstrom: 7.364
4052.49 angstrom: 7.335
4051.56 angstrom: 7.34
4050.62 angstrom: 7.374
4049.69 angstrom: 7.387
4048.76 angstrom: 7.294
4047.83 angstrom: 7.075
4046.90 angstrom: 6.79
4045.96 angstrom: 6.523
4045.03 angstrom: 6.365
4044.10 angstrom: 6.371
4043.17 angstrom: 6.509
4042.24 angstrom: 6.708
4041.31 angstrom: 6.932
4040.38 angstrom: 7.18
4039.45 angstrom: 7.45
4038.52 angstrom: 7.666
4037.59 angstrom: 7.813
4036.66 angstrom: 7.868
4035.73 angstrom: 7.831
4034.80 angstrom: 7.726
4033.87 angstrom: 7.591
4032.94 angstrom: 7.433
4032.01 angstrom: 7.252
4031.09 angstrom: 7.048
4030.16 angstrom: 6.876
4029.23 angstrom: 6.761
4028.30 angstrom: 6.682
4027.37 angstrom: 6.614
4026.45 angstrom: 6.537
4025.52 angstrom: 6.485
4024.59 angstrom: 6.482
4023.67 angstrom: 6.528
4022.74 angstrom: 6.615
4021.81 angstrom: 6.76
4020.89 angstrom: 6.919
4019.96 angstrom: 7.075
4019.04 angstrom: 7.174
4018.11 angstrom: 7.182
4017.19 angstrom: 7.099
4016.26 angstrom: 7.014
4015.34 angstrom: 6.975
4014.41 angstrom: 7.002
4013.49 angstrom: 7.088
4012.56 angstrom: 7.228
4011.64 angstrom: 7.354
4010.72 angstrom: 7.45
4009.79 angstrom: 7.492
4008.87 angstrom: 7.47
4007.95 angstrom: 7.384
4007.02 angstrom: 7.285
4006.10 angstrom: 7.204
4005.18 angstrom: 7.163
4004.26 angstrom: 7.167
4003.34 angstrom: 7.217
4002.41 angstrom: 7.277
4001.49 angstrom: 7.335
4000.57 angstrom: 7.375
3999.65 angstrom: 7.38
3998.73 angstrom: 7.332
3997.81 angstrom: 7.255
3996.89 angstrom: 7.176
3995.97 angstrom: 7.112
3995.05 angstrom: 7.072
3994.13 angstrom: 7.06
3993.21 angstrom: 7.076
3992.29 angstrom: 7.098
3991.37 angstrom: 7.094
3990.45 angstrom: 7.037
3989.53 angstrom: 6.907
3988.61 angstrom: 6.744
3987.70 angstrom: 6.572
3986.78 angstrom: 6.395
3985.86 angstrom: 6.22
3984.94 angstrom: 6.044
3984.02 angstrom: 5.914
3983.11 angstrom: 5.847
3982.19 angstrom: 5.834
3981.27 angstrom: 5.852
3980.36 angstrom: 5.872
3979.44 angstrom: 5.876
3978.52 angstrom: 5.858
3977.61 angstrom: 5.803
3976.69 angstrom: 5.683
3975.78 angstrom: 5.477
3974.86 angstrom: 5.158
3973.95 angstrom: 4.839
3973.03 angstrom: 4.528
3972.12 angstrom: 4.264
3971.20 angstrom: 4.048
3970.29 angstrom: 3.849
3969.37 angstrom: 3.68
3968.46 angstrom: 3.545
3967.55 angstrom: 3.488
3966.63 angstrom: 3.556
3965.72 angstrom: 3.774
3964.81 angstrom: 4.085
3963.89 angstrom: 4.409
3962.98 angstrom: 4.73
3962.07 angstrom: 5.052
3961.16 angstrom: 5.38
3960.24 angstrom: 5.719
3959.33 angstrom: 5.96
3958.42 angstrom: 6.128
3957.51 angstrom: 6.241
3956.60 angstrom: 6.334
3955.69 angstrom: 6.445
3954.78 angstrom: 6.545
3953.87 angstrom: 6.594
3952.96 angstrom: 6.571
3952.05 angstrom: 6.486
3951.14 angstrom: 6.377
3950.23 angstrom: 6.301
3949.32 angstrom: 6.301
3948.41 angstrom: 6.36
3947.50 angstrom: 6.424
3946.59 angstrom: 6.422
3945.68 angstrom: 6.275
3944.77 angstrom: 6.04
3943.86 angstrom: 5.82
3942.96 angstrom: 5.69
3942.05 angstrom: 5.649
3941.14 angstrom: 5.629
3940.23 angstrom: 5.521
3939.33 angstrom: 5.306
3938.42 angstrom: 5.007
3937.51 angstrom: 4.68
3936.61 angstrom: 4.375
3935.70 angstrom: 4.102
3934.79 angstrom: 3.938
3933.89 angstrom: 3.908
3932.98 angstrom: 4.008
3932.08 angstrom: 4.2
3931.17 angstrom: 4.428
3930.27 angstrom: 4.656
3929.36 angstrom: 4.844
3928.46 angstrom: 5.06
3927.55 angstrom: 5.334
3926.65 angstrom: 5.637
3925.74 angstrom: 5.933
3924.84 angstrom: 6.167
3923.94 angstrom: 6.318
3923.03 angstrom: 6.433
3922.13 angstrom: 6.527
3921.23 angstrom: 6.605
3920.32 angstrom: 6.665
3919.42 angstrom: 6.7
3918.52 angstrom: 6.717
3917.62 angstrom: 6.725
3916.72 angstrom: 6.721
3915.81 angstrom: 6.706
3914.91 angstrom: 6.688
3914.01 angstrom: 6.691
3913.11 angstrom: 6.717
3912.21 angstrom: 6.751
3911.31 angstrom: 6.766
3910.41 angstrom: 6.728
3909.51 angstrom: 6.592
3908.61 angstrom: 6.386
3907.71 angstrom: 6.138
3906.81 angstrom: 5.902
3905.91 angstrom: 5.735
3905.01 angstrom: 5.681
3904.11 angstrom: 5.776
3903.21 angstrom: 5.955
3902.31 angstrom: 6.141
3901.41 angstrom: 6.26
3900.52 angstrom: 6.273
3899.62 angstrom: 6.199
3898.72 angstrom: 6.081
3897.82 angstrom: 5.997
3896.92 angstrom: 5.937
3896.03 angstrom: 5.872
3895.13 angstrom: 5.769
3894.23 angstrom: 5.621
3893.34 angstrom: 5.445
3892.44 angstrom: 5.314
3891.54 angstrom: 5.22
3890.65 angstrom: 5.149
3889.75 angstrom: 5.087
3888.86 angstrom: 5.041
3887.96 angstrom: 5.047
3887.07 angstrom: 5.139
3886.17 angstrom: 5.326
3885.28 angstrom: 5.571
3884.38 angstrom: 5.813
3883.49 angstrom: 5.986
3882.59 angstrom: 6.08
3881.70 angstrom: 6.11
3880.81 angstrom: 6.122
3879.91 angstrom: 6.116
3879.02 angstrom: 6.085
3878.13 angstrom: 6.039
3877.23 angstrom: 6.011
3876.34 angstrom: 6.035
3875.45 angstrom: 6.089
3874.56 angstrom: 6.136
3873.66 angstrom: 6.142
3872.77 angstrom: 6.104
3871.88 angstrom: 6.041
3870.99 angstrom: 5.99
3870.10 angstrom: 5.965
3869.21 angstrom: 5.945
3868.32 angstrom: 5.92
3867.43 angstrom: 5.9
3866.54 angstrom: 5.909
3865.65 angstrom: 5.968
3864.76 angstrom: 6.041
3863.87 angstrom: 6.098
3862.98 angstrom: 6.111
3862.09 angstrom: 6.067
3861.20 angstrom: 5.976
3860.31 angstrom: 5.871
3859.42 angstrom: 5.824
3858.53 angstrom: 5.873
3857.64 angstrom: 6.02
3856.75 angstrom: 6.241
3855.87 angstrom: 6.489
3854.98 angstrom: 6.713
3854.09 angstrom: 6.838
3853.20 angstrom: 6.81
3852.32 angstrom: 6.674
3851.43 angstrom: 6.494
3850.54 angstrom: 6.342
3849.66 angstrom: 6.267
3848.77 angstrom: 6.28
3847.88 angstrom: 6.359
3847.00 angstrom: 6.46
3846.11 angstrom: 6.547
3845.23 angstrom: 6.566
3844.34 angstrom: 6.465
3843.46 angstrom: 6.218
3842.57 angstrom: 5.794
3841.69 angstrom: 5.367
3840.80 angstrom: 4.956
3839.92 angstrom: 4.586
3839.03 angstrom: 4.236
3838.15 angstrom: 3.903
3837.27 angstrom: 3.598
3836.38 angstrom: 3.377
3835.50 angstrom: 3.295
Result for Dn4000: 1.28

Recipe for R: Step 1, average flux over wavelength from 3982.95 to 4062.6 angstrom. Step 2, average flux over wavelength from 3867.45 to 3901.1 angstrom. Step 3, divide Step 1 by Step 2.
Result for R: 1.21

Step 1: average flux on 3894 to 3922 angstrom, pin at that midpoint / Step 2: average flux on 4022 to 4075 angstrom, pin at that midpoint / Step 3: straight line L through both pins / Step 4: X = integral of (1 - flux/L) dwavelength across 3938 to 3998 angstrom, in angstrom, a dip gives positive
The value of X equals 7.8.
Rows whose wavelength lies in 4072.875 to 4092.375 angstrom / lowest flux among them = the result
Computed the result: 6.57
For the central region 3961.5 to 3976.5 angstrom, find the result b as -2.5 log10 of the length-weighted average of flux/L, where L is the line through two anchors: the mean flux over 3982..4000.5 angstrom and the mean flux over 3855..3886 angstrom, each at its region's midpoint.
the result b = 0.47 mag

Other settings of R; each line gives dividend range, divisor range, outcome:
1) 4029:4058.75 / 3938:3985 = 1.31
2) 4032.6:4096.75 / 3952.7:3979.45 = 1.38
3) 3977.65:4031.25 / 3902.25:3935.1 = 1.16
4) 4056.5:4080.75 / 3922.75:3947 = 1.33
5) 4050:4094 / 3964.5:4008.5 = 1.16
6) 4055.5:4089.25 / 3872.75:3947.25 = 1.21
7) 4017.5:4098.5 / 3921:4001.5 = 1.22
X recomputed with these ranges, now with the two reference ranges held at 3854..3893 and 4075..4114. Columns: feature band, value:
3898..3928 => -1.7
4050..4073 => -2.8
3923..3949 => 3.2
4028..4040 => -2.1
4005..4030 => -3.1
